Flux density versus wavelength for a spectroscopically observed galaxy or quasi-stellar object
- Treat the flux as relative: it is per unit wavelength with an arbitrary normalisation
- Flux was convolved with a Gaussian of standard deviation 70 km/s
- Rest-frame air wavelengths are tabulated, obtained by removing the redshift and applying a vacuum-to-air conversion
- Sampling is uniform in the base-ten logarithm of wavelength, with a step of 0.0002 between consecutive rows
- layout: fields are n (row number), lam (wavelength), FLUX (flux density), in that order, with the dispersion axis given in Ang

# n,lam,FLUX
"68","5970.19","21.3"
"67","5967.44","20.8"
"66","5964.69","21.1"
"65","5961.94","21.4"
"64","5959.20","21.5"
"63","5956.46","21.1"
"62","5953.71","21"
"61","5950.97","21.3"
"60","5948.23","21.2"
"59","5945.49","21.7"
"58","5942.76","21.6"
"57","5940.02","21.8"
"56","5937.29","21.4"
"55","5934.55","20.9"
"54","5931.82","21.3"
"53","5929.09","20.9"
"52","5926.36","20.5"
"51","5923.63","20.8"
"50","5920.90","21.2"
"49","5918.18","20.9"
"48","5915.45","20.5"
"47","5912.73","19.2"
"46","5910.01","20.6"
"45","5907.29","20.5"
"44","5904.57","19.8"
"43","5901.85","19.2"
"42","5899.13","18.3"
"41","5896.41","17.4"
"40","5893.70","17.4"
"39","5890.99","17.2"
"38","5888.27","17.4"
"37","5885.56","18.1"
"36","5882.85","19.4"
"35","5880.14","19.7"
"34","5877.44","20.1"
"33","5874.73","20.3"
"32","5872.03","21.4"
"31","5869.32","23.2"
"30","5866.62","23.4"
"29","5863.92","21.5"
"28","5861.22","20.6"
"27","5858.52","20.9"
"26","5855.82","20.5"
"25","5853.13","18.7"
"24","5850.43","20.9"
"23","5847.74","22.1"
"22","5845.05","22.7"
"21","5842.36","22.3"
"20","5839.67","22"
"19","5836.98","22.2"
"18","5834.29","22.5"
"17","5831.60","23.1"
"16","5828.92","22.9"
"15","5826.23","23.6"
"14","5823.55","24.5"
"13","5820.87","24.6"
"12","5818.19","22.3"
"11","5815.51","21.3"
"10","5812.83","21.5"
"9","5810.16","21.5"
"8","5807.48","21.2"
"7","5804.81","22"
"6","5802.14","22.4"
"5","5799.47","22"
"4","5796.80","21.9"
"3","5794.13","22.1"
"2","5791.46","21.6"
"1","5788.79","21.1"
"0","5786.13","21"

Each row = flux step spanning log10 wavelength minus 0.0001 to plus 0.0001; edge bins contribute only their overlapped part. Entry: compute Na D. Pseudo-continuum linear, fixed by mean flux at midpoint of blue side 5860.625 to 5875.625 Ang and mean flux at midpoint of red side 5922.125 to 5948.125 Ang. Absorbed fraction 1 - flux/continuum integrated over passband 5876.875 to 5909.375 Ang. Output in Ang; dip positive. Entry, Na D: 4.3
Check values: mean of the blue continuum 21.8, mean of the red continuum 21.2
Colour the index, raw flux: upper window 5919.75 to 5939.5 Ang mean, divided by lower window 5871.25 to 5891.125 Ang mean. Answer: 1.09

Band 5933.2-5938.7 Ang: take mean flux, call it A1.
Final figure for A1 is 21.2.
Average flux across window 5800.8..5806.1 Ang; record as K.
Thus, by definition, 22.2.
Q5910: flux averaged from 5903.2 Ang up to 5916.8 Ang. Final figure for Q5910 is 20.1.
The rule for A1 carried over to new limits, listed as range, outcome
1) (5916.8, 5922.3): 21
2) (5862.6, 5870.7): 22.7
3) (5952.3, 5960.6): 21.2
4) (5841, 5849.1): 22.4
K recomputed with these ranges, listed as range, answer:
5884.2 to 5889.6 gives 17.8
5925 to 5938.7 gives 21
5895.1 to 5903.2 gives 18.3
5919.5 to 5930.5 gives 20.9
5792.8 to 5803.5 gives 22.1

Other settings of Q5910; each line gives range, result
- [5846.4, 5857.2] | 20.6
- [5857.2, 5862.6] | 20.7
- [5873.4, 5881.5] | 20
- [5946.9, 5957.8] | 21.1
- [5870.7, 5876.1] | 20.8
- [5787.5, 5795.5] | 21.6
